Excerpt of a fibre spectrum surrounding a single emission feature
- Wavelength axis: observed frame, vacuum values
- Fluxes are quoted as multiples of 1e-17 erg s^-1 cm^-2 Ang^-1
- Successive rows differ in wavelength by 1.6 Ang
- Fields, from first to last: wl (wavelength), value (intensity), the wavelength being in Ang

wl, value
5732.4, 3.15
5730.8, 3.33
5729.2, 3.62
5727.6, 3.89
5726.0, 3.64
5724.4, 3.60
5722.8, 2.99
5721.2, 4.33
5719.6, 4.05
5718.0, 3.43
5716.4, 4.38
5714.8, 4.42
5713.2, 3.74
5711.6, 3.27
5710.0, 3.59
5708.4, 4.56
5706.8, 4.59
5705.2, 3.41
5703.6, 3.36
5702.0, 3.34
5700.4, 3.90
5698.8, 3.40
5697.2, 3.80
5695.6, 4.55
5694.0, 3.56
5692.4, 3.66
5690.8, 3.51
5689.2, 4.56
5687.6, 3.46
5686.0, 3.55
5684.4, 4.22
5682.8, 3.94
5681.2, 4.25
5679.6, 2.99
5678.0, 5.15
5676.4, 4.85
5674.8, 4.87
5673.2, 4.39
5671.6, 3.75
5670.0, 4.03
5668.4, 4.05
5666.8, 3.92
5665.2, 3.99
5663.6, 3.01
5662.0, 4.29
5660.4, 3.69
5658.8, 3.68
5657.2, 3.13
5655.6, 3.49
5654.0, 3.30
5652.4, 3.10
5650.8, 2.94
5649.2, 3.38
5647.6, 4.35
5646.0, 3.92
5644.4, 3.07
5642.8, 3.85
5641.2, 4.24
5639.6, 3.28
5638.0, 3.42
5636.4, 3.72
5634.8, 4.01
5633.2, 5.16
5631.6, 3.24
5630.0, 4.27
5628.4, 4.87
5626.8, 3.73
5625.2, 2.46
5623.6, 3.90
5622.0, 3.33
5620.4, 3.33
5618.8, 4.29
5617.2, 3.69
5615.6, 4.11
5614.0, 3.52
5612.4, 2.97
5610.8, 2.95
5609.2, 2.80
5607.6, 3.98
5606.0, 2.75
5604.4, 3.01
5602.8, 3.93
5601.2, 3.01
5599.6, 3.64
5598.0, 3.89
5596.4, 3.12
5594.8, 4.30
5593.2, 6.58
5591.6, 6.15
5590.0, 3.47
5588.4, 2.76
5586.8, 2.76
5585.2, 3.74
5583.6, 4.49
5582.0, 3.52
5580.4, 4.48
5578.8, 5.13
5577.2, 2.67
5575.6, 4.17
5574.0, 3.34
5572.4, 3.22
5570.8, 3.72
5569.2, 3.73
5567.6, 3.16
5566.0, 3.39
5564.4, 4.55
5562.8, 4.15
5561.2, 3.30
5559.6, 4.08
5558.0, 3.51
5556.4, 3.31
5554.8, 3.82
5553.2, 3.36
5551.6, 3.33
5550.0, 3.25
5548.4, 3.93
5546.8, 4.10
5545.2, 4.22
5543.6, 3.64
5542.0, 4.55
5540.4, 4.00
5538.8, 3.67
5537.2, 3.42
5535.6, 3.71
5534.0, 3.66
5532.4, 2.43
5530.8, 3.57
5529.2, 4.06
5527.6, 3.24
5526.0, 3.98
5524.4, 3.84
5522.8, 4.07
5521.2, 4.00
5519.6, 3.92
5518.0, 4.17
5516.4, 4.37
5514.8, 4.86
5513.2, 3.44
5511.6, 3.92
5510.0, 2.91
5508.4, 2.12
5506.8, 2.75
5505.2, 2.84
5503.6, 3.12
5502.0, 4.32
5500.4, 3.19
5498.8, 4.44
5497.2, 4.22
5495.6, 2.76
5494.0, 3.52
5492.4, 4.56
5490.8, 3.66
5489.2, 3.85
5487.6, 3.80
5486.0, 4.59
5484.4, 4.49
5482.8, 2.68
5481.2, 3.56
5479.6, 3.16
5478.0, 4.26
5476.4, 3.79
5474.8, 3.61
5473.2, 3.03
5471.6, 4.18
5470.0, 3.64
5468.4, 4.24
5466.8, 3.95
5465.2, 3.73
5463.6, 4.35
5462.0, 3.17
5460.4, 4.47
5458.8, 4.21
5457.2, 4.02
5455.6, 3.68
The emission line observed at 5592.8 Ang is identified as H-beta 4861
